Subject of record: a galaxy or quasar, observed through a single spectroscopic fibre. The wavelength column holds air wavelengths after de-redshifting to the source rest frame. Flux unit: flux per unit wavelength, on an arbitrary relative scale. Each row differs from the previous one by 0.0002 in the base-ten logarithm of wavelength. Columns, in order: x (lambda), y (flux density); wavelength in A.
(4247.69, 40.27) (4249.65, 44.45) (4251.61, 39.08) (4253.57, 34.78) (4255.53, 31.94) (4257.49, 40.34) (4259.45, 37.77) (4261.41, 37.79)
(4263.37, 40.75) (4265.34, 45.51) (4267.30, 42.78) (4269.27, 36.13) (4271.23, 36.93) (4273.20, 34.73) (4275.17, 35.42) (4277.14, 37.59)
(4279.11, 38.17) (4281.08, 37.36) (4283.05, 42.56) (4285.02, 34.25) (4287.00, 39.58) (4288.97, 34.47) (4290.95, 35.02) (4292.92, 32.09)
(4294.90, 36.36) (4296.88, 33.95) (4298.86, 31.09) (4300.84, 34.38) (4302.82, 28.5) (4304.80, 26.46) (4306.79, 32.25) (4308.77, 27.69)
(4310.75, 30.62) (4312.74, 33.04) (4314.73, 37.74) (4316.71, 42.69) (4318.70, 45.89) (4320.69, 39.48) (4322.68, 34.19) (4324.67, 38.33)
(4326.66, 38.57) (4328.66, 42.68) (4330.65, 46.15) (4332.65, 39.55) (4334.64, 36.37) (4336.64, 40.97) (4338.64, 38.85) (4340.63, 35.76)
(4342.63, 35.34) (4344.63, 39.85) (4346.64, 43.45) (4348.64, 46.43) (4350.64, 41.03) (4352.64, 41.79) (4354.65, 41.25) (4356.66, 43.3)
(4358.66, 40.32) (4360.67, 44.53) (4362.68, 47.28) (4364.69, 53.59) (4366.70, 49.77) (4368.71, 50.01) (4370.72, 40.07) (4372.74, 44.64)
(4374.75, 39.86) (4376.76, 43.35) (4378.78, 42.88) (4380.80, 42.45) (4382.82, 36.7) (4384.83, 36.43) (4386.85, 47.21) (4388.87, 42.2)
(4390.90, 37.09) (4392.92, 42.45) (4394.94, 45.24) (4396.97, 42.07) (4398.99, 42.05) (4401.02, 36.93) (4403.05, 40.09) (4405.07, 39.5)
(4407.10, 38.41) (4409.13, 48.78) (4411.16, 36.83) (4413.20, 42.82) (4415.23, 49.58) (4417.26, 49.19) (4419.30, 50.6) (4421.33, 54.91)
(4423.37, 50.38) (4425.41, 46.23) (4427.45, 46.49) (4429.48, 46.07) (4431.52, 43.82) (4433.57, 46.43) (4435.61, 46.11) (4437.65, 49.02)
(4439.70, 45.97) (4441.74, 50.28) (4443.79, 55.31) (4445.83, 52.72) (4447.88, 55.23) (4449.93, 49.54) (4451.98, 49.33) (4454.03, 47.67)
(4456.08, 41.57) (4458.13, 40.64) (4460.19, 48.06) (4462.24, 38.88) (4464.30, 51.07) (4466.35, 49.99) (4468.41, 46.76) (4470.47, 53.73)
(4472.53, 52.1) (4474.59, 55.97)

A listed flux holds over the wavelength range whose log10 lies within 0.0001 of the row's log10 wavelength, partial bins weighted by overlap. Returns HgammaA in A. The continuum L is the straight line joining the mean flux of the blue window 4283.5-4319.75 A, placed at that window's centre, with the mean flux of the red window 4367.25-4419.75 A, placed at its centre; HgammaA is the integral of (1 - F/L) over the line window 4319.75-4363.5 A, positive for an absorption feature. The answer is -3.2 A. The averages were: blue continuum 34.4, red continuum 42.6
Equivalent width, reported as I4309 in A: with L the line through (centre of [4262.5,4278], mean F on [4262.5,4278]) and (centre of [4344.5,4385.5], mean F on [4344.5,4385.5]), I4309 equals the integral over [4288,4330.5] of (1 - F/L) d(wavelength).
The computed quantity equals 5.7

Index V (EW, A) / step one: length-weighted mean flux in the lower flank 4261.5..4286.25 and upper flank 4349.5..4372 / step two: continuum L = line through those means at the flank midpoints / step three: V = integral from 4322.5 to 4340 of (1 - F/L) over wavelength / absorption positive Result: 1.2 A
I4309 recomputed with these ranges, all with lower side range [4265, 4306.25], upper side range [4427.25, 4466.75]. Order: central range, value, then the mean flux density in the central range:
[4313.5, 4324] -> -0.46 A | 39.8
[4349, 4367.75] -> -1.69 A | 44.8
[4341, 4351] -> -0.17 A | 40.9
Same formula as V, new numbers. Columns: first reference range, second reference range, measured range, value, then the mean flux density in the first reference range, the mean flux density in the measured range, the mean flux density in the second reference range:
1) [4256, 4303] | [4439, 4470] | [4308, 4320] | 0.8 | 36.9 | 36.5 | 48.3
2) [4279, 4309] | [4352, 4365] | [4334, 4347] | 0.9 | 34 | 38.5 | 44.2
